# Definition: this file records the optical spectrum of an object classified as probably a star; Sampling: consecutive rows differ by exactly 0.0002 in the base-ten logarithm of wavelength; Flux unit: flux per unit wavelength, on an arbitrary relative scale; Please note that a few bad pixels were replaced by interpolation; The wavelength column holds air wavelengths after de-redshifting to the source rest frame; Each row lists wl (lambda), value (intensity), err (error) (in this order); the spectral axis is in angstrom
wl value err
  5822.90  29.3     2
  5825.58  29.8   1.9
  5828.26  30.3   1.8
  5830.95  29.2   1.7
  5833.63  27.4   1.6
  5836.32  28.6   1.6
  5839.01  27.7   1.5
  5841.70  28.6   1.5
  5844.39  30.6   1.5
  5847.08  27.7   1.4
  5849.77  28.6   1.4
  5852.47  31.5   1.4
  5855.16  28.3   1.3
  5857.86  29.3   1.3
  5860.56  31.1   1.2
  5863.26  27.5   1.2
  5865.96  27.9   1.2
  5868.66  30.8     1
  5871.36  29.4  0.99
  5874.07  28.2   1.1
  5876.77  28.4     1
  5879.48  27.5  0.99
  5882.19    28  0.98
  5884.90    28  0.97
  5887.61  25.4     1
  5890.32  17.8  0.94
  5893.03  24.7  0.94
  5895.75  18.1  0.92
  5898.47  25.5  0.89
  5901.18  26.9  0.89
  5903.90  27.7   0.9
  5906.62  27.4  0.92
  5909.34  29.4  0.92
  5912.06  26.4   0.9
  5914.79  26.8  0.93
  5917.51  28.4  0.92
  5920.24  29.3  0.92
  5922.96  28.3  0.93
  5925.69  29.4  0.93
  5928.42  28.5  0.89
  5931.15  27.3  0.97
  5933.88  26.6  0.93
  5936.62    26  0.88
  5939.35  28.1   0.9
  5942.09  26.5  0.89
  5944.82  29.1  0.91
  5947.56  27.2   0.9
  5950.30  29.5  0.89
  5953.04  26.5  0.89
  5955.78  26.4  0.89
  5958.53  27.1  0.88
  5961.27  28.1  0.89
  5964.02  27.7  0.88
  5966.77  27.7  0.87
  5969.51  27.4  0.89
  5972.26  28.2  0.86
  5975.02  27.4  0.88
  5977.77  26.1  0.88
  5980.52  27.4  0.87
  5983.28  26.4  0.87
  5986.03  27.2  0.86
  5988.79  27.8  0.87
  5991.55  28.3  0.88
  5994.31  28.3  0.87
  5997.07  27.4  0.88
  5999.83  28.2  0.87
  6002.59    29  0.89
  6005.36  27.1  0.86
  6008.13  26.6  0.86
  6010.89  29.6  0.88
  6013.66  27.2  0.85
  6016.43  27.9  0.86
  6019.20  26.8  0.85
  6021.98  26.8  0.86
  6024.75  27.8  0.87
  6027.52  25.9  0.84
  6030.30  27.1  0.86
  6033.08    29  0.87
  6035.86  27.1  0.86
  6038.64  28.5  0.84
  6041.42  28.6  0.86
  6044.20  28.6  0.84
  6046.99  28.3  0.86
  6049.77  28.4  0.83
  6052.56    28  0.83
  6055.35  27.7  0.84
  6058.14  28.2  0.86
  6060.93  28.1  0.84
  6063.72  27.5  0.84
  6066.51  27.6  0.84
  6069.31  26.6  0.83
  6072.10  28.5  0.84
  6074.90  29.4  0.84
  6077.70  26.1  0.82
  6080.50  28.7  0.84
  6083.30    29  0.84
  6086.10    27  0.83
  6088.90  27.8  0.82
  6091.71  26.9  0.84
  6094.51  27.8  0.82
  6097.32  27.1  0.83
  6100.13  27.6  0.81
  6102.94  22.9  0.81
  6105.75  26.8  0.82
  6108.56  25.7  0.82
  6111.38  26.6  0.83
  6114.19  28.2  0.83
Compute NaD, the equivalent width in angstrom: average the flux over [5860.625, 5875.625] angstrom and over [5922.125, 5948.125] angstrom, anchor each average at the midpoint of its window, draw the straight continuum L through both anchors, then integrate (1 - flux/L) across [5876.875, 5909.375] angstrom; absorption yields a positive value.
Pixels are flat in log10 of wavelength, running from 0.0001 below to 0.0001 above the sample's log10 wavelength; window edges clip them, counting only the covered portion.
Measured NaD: 3.4 angstrom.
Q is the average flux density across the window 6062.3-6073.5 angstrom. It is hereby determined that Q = 27.6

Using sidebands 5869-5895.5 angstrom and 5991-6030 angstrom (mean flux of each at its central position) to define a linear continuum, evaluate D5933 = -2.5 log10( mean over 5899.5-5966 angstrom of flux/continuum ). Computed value -0.037 mag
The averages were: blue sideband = 26.2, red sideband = 27.6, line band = 27.7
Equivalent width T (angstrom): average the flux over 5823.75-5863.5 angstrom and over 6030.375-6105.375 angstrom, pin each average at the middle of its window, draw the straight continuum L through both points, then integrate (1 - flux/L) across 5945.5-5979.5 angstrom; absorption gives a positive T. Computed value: 1.1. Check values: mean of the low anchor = 29.1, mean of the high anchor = 27.7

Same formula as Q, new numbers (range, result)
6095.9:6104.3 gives 25.9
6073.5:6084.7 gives 28.3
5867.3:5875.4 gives 29.5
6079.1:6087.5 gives 28.2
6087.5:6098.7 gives 27.4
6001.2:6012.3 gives 28.1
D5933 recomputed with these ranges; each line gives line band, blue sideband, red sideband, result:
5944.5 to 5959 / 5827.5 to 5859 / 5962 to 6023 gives 0.02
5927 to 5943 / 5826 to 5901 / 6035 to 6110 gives 0.02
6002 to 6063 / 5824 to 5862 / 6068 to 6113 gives -0.01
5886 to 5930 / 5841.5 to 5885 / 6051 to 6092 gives 0.10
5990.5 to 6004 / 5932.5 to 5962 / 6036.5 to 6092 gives -0.02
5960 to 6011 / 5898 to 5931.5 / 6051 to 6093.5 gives 0.01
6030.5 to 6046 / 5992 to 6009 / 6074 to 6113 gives -0.03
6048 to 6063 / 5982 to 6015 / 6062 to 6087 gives -0.01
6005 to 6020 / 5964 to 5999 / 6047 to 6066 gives 0.00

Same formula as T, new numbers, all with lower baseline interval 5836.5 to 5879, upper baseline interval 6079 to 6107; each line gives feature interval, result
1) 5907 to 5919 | 0.3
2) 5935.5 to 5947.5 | 0.4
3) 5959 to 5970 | 0.2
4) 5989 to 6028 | 0.2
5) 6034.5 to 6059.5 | -0.6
